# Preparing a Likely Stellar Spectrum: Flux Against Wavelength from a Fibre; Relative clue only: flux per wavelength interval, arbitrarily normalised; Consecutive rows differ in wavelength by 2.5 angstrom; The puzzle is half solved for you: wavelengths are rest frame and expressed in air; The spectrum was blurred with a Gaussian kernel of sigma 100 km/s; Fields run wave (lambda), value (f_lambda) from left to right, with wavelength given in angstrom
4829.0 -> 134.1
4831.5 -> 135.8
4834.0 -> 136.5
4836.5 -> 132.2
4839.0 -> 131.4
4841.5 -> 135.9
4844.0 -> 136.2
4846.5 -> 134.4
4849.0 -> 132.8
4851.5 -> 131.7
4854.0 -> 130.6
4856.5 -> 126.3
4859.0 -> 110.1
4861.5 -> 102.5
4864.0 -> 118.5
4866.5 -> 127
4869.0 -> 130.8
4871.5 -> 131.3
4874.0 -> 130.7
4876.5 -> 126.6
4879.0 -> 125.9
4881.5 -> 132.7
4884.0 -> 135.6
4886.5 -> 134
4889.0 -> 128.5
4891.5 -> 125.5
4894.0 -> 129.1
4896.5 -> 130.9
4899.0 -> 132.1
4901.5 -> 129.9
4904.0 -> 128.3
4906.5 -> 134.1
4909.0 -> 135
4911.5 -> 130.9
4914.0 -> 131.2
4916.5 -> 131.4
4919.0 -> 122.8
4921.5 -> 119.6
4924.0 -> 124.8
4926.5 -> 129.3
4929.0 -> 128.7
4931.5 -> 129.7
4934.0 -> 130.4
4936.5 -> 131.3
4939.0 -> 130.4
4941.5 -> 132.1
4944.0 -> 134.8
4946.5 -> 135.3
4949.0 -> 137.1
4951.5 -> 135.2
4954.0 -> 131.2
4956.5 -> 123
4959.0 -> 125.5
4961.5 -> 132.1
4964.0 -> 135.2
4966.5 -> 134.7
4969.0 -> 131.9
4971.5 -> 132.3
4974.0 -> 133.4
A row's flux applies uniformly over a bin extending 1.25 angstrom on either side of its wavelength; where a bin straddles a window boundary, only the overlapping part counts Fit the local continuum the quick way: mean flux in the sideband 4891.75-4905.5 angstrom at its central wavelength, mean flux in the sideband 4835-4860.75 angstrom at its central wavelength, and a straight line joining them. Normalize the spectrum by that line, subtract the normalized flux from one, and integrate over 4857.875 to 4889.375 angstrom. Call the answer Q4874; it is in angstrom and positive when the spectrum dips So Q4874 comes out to 0.98 angstrom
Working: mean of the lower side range 130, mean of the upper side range 130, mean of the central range 126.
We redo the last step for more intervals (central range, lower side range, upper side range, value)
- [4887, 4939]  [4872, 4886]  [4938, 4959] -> 0.79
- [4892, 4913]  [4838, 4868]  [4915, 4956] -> -0.40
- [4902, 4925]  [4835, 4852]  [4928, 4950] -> 0.66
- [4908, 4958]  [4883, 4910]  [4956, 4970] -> 0.29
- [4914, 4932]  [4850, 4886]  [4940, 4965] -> 0.44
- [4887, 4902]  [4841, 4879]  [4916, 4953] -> -0.14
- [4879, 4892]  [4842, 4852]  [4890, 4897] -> -0.18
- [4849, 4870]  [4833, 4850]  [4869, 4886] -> 1.54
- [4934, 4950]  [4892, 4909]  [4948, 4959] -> -0.29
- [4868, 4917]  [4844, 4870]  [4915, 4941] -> -1.64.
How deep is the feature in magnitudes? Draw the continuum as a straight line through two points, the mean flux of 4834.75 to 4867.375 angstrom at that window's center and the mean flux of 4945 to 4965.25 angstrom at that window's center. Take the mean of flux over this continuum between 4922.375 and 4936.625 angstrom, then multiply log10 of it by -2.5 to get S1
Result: 0.02 mag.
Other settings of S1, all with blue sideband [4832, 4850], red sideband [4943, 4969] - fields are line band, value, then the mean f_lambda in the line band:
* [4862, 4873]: 0.07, 125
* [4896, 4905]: 0.02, 130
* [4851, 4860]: 0.08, 124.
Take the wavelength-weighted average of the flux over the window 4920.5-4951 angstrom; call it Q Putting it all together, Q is 130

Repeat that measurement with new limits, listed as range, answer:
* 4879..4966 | 130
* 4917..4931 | 126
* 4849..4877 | 125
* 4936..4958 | 132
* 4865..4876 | 129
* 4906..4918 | 132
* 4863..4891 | 129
